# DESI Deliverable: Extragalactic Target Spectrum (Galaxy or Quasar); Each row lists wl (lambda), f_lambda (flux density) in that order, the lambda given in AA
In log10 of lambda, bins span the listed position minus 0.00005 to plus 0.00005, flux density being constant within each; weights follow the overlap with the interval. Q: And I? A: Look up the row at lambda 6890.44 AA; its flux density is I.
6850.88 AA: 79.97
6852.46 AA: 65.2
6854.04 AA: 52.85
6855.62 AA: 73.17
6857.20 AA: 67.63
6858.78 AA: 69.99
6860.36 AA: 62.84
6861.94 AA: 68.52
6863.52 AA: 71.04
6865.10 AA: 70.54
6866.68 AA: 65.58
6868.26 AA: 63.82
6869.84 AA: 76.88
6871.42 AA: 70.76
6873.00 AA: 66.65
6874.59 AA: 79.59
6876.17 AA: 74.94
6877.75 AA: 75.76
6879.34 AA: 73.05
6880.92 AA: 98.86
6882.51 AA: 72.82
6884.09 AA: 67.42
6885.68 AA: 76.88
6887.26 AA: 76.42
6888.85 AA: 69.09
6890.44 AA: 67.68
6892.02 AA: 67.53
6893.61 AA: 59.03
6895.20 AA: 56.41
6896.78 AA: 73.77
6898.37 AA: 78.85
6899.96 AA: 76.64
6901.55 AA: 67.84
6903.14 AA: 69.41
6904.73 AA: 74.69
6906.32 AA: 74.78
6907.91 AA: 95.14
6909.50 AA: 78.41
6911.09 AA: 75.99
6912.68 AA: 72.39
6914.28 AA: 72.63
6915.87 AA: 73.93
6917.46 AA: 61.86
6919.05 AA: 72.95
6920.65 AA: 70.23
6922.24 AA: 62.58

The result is 67.68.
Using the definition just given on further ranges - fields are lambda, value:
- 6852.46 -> 65.2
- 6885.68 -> 76.88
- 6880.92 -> 98.86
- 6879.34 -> 73.05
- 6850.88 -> 79.97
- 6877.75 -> 75.76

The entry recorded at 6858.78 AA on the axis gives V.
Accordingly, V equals 69.99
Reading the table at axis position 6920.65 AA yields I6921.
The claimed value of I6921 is 70.23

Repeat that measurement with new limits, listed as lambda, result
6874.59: 79.59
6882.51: 72.82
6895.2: 56.41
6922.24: 62.58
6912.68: 72.39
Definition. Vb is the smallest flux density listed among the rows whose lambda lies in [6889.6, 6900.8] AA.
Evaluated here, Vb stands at 56.41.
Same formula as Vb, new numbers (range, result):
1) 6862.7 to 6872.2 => 63.82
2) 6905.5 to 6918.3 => 61.86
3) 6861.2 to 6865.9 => 68.52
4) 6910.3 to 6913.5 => 72.39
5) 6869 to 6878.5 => 66.65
